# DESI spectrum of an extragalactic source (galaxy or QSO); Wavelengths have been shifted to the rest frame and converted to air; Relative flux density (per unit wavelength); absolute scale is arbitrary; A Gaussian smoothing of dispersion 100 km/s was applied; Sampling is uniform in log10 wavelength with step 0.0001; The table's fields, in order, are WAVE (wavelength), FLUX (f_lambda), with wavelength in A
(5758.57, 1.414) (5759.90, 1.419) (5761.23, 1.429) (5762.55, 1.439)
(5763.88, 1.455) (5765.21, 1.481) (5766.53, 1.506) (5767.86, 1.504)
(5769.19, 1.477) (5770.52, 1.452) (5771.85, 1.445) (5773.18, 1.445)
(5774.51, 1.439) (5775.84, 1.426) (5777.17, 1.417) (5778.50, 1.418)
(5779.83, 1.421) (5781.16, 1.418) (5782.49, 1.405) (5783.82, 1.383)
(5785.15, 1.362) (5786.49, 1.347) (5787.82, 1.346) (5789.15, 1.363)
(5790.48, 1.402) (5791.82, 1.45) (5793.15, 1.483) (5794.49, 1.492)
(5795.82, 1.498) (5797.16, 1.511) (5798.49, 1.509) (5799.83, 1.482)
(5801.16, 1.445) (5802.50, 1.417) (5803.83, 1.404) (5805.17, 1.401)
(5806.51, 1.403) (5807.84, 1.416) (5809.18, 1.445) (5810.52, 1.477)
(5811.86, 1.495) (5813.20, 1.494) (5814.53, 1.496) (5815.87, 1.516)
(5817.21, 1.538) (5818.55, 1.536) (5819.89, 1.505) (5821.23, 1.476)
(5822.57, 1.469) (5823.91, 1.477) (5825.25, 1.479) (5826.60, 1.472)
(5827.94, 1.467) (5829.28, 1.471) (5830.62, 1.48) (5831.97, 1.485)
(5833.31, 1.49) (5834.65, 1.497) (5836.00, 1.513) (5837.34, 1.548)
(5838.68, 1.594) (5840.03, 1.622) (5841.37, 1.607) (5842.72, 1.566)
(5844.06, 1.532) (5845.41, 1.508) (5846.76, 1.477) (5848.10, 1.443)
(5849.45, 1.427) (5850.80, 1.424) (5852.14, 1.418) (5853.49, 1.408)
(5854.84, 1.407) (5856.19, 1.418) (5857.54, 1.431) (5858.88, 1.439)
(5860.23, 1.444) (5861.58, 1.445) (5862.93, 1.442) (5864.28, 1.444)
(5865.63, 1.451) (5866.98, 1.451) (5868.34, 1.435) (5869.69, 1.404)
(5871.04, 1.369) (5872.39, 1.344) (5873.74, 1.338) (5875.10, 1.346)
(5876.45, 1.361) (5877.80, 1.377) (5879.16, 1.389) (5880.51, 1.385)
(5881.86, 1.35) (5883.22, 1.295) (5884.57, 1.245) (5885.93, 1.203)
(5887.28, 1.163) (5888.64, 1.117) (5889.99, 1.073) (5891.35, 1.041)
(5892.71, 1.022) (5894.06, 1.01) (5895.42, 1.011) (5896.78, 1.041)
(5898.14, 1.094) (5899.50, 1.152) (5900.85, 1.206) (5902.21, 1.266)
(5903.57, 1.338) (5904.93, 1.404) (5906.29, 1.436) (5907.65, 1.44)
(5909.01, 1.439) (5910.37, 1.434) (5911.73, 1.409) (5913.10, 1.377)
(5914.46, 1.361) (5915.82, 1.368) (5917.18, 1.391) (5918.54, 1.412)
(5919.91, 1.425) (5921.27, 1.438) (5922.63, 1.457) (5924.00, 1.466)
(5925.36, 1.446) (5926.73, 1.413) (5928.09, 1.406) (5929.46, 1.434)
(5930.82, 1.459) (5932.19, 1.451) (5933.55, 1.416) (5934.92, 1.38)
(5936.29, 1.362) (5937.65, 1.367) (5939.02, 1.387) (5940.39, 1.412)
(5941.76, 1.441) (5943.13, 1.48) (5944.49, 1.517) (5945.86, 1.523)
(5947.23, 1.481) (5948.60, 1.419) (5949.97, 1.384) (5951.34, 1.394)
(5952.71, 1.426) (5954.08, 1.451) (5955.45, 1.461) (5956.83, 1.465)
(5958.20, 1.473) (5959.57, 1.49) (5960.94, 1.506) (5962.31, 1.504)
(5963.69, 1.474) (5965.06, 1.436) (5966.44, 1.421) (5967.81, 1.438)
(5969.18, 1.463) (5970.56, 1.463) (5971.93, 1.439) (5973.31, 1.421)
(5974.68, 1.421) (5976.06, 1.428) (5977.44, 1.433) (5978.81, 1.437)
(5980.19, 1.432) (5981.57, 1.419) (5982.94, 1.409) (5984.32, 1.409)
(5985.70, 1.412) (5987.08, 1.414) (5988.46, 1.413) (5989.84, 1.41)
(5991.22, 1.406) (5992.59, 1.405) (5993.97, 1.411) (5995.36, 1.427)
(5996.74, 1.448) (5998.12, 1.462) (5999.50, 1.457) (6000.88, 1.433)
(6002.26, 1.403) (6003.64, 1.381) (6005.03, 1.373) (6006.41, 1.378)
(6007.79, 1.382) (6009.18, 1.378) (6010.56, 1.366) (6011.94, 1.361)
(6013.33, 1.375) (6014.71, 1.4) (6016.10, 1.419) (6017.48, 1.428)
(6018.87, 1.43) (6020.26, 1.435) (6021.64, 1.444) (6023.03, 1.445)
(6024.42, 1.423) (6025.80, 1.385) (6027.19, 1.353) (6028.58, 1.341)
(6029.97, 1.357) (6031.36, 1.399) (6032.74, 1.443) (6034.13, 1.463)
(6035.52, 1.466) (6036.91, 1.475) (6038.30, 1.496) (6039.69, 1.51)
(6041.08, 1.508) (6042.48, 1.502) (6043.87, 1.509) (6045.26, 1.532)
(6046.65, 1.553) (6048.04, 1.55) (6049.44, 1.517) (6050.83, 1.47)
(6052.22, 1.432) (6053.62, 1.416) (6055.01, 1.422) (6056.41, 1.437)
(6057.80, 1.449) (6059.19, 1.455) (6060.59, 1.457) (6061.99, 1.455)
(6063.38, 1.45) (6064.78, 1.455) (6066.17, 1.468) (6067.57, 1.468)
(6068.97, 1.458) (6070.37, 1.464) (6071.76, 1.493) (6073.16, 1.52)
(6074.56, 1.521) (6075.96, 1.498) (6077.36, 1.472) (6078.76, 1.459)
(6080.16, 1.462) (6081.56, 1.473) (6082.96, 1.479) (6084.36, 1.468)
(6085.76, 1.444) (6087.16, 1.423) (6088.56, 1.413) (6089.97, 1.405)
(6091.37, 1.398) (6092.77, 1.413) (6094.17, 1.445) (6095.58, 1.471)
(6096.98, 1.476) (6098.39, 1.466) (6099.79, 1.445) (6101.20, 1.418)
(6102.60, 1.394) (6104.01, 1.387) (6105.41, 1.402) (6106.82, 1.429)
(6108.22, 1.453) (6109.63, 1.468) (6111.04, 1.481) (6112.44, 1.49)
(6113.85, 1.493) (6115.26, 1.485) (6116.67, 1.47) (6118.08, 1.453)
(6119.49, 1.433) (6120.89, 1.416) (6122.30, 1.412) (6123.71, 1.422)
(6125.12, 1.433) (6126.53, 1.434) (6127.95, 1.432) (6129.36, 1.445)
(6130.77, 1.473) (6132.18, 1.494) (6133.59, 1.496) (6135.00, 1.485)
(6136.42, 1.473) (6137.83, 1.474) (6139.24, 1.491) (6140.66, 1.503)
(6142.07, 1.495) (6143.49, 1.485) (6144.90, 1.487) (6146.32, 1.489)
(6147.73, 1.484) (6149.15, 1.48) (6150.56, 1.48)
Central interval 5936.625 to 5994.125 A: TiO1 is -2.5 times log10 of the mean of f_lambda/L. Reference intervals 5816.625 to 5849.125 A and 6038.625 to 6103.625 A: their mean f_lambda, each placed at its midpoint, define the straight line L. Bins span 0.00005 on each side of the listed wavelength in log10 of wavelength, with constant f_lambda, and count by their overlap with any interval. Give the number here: 0.03 mag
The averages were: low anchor 1.51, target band 1.44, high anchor 1.46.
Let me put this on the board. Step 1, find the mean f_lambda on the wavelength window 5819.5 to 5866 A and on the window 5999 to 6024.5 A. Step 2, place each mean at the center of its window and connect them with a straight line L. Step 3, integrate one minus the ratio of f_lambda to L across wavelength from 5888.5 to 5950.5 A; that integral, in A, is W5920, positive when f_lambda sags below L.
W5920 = 4.2 A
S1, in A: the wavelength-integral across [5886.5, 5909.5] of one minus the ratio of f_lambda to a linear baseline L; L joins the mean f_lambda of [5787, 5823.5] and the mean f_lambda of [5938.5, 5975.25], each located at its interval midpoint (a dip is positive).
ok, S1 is 4.2 A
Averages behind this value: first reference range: 1.46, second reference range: 1.45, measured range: 1.19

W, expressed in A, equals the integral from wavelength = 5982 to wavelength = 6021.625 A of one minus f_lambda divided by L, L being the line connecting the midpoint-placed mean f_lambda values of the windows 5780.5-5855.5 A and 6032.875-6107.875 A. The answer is 1.5 A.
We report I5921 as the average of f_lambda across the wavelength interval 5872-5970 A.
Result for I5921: 1.36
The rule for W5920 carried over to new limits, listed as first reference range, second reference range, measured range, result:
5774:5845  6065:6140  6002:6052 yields 0.8 A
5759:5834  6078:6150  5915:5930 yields 0.3 A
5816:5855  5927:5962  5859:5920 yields 6.6 A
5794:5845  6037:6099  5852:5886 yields 2.3 A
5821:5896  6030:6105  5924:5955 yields -0.2 A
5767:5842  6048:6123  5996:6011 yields 0.5 A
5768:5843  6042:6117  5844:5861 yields 0.3 A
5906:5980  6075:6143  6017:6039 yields 0.3 A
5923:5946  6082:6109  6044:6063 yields -0.5 A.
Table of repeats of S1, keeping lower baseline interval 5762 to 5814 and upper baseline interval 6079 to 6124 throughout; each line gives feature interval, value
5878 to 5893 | 2.3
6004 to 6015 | 0.5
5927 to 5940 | 0.3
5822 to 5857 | -1.1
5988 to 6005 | 0.3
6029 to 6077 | -0.9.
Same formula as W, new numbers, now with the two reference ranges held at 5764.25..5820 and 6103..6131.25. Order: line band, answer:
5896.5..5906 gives 1.42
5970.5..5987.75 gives 0.26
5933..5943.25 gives 0.32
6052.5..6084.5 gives -0.43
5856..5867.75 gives 0.05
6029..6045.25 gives -0.24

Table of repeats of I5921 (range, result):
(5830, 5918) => 1.37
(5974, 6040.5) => 1.42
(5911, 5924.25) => 1.41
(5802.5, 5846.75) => 1.49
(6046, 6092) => 1.46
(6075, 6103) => 1.45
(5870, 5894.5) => 1.25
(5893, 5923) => 1.31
